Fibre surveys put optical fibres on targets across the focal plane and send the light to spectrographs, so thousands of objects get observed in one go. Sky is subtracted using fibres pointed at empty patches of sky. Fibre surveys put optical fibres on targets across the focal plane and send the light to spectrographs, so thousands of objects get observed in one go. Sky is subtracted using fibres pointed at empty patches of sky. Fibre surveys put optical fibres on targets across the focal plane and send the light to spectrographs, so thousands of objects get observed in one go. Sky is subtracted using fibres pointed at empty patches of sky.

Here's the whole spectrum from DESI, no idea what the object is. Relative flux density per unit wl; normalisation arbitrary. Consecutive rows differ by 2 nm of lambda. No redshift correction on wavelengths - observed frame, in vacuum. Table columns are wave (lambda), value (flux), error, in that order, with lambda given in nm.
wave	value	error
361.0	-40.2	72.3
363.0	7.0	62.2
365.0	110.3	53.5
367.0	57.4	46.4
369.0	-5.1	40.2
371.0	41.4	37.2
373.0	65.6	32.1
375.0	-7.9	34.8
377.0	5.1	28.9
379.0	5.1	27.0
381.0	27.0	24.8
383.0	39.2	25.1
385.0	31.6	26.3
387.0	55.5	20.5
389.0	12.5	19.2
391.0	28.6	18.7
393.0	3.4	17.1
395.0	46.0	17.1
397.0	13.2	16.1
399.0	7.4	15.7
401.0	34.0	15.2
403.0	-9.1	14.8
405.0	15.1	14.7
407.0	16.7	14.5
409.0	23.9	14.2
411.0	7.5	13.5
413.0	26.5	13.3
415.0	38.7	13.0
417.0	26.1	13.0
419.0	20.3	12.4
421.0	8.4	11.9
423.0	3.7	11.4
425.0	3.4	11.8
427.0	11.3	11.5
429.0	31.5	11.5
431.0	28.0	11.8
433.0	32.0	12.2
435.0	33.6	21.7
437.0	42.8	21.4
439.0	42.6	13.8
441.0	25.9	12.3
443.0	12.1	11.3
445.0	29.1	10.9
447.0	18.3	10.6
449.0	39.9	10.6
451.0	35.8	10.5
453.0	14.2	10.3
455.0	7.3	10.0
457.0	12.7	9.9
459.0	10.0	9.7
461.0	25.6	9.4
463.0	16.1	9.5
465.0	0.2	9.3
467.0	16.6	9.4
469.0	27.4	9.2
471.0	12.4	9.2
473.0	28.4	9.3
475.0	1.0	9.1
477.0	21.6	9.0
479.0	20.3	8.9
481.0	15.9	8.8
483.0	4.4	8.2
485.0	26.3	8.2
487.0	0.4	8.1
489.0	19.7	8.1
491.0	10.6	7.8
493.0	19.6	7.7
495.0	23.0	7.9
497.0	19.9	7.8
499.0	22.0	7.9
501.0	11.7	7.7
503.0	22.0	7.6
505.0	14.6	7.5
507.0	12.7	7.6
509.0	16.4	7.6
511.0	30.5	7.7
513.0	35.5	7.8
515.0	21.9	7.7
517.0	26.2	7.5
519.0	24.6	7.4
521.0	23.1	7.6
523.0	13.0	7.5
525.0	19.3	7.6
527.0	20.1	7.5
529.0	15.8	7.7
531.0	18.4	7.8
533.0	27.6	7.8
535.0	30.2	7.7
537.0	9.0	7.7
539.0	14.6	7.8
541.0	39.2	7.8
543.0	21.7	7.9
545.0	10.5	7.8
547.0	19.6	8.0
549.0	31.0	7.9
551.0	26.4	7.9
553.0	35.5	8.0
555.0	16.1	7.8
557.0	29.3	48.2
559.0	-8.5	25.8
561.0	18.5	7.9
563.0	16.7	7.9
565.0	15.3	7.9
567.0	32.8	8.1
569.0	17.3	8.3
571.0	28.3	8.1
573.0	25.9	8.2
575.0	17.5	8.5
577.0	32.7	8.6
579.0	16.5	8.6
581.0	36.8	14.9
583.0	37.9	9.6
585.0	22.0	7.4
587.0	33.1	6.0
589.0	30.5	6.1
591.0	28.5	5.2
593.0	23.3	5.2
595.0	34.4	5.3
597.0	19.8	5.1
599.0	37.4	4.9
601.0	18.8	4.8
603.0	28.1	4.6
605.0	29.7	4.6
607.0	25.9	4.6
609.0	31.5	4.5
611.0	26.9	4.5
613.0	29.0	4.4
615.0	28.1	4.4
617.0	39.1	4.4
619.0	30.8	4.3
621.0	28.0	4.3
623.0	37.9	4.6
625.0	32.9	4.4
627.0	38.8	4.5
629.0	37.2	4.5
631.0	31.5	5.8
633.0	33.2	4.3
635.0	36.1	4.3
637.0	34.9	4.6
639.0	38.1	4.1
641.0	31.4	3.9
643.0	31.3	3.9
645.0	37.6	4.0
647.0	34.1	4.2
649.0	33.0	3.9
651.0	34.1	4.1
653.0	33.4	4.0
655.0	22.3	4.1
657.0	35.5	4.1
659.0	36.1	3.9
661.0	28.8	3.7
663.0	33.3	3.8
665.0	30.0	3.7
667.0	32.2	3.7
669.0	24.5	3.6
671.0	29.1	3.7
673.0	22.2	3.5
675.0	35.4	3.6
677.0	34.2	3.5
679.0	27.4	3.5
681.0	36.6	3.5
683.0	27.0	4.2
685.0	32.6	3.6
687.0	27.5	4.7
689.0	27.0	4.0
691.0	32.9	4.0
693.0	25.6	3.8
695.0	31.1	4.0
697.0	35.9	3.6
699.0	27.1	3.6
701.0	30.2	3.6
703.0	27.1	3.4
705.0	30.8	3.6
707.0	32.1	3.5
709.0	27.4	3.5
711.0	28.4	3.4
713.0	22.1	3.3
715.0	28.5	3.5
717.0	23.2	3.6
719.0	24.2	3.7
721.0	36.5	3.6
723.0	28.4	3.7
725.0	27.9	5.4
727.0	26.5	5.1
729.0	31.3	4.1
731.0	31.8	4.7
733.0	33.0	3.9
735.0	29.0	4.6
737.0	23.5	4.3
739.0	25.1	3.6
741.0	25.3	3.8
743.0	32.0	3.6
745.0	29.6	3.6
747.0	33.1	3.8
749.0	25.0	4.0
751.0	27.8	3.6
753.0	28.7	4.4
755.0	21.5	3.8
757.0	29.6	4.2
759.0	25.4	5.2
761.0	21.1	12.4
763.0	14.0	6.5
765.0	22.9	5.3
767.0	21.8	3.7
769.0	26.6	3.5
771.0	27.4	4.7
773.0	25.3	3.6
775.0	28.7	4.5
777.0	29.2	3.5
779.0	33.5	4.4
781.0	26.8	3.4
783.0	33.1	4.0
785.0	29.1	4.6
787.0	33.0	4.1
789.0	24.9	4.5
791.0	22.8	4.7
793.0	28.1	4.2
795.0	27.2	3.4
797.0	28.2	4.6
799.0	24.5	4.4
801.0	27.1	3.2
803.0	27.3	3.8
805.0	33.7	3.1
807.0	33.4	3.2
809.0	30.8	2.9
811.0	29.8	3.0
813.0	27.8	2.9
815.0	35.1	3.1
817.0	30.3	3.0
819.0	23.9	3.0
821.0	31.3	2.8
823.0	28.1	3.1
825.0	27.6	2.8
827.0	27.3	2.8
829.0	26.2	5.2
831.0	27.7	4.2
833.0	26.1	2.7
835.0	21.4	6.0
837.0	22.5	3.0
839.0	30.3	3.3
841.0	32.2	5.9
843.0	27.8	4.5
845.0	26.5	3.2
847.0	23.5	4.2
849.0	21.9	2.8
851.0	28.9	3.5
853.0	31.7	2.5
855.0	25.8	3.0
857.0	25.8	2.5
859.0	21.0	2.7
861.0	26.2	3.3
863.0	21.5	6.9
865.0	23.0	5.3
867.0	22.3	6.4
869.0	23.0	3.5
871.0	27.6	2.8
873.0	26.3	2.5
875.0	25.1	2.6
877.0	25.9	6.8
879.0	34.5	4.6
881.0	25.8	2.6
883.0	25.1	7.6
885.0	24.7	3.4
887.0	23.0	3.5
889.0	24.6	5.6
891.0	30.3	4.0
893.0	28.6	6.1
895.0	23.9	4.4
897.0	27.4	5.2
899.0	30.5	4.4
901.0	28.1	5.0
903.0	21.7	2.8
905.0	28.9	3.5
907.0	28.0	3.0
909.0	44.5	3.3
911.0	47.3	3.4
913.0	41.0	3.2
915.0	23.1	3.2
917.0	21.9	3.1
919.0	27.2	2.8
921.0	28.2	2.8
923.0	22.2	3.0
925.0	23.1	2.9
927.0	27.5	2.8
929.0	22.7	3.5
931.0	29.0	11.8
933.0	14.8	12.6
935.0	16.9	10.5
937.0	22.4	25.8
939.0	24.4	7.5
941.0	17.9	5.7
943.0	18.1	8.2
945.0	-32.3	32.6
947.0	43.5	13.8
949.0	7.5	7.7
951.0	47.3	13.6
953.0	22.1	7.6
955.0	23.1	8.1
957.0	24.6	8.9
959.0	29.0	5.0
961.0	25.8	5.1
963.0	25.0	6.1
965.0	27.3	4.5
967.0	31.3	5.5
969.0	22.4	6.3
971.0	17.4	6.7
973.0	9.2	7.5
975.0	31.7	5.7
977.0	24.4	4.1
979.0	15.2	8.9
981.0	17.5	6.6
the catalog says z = 0.39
